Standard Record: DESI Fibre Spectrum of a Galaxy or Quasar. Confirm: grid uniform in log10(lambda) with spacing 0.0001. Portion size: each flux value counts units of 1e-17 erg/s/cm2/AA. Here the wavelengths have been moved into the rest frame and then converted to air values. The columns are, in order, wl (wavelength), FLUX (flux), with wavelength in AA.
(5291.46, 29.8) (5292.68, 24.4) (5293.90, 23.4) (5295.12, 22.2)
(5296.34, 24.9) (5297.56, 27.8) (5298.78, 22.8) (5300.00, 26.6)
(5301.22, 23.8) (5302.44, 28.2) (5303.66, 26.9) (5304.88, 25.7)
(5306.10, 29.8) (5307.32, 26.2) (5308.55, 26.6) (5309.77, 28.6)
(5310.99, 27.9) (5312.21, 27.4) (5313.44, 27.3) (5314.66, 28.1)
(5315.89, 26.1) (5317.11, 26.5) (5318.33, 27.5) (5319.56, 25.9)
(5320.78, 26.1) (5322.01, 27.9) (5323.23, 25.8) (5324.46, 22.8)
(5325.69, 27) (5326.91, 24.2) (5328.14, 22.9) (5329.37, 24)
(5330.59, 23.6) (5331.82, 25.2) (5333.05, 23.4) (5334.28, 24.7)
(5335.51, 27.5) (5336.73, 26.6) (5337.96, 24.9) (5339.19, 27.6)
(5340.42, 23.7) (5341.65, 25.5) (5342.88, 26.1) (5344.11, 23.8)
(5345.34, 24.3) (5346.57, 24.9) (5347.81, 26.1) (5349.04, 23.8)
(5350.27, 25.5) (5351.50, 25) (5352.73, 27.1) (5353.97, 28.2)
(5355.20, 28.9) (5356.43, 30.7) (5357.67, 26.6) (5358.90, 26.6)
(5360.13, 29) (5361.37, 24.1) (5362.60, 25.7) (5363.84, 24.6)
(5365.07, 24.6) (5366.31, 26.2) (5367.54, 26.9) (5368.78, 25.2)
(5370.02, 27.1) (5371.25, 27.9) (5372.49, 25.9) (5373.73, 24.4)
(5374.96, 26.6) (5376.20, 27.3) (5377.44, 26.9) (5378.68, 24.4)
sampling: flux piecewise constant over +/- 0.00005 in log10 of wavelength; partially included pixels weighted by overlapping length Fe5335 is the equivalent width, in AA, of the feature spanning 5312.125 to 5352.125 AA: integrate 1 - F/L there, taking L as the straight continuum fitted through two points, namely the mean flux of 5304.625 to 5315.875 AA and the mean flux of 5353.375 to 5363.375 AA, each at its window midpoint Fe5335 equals 2.88 AA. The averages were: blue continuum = 27.5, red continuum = 27.4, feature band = 25.5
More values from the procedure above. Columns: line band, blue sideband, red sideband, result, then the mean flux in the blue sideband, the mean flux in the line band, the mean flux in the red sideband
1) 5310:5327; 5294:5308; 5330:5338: -0.75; 25.8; 26.6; 25.1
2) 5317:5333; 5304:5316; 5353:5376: 1.16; 27.4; 25.2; 26.6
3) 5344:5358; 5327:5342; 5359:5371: -0.43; 24.9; 26.3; 26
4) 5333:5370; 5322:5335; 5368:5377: -0.72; 24.5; 26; 26.4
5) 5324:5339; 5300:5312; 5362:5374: 0.99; 27.1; 24.8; 25.9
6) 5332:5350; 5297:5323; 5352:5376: 1.02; 26.8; 25.2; 26.7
